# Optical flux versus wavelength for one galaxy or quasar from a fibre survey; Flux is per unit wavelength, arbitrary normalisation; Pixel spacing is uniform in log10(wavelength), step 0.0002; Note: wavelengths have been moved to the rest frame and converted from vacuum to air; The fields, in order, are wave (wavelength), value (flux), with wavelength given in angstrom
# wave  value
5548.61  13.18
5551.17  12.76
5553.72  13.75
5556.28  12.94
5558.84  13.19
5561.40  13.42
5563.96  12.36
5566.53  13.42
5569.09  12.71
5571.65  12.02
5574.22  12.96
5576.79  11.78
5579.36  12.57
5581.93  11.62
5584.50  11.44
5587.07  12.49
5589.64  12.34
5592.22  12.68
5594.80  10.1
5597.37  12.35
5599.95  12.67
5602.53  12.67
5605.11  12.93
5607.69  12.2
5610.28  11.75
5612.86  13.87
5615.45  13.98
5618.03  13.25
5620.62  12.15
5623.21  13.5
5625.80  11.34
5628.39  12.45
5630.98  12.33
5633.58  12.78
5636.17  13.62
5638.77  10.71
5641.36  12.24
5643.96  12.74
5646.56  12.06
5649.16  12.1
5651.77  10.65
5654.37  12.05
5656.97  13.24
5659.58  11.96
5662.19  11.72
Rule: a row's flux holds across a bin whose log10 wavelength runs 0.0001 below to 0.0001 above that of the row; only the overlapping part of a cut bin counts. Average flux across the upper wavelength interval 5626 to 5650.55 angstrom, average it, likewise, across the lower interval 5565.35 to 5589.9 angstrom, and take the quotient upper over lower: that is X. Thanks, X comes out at 1.00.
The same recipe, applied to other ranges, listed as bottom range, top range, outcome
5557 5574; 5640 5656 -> 0.93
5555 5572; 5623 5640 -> 0.95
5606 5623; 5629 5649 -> 0.96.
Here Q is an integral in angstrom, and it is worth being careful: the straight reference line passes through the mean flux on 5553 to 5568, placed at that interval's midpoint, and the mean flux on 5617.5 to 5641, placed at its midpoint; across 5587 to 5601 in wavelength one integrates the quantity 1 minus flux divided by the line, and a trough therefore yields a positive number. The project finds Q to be 0.8 angstrom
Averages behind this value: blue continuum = 13.1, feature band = 12.1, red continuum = 12.4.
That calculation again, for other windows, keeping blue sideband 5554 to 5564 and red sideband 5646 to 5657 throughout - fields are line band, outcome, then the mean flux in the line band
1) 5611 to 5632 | -0.9 angstrom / 12.8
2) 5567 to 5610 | 1.7 angstrom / 12.2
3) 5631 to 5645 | -0.4 angstrom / 12.4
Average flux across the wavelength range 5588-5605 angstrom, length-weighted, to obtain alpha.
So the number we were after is 12.2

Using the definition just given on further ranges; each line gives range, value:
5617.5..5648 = 12.4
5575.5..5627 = 12.4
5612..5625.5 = 13.2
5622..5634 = 12.4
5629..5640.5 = 12.4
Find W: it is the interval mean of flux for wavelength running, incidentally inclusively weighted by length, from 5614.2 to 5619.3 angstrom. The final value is 13.6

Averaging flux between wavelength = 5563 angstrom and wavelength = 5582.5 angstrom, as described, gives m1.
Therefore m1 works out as 12.5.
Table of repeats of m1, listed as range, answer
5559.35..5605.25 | 12.4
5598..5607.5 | 12.7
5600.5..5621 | 12.9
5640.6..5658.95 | 12.1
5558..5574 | 12.9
